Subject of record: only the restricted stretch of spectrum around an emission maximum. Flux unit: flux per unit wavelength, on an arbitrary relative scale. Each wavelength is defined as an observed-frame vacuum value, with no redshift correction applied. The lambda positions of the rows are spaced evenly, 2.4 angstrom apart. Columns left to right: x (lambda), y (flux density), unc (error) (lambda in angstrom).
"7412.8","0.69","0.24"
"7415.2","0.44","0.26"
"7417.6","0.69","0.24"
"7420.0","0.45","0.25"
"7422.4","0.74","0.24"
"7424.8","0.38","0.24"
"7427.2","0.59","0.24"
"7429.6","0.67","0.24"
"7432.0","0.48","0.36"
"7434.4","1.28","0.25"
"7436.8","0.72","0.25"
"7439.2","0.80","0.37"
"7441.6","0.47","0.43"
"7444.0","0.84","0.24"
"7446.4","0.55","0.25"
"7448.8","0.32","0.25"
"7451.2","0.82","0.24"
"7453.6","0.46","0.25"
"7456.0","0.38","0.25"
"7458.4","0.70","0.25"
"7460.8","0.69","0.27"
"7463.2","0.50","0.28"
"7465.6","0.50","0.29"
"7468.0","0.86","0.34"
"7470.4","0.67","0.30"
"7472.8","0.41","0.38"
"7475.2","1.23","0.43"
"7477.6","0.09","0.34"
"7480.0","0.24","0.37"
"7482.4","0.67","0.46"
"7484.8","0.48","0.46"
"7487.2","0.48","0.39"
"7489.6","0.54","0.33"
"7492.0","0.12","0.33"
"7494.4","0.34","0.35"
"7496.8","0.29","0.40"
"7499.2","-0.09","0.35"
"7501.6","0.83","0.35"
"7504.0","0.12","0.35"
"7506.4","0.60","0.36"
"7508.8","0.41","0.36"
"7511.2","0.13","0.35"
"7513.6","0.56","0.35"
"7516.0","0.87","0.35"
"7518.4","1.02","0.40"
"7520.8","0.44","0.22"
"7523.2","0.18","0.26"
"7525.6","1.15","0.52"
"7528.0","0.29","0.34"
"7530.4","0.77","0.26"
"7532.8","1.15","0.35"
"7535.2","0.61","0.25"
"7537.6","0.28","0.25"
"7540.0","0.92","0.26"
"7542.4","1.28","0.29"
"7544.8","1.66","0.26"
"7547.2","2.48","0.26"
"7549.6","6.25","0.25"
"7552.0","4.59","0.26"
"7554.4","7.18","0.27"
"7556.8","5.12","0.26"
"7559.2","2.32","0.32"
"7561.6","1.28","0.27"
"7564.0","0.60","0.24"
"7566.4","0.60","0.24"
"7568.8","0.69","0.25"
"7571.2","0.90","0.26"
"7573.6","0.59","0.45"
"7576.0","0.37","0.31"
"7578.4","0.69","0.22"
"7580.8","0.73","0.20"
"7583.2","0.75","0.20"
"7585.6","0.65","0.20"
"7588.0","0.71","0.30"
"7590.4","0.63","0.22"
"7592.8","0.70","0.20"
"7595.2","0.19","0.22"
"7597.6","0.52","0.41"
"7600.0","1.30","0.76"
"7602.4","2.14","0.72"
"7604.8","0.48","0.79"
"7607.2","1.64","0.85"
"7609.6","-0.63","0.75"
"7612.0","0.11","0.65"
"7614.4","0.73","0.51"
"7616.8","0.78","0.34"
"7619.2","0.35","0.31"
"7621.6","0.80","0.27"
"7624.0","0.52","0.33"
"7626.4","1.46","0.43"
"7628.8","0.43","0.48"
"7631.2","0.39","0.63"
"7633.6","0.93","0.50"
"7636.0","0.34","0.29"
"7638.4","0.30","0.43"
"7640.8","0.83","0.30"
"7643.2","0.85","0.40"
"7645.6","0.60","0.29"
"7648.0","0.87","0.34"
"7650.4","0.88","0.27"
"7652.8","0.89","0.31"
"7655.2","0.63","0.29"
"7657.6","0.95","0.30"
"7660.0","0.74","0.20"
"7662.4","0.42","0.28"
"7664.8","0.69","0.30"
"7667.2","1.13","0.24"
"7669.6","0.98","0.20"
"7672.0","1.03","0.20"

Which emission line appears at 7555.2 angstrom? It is [O II]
